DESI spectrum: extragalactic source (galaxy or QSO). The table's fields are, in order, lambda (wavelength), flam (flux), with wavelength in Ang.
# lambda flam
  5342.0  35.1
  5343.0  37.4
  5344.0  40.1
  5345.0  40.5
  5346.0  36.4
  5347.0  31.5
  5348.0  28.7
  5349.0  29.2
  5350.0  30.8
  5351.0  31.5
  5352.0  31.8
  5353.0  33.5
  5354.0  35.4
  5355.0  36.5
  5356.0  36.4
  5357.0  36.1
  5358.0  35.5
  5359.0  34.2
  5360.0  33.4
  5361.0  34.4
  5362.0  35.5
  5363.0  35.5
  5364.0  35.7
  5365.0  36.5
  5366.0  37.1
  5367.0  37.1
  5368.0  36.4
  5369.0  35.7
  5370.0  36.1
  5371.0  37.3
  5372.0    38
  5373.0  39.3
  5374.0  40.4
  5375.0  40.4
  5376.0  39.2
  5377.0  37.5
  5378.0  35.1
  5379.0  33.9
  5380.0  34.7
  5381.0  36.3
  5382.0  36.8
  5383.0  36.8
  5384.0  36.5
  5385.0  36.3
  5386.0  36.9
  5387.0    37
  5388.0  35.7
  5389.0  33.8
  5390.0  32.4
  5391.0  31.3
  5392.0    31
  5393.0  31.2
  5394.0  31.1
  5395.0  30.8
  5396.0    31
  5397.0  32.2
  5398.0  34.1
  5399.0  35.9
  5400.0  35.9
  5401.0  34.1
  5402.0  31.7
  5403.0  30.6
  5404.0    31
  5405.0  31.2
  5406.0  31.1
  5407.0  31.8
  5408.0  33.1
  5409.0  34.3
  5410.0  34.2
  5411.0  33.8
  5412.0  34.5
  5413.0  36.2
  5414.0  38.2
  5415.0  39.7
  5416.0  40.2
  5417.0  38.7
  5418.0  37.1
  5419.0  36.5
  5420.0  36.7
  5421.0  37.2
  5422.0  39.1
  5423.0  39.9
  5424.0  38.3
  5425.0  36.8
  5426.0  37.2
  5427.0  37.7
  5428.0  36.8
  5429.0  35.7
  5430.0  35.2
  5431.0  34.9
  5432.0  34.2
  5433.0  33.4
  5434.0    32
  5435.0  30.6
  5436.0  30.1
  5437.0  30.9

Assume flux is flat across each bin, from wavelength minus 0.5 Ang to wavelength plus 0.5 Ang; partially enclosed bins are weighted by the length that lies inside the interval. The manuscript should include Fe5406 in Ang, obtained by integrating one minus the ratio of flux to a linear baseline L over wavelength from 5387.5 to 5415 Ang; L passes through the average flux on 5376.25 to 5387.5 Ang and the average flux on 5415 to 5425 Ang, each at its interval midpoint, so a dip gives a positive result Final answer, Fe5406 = 3.0 Ang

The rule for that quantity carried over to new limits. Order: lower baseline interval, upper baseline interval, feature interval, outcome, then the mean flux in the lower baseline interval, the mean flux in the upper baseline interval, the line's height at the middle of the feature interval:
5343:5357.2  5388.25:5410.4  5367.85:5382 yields -1.62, 34.2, 32.5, 33.4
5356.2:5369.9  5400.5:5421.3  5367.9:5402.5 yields 0.07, 35.7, 34.8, 35.3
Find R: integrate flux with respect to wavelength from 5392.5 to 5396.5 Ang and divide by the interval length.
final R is 31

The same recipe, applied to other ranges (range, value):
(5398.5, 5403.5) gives 33.6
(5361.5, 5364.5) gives 35.6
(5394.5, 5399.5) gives 32.8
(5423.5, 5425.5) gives 37.5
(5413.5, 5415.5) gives 39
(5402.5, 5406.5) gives 31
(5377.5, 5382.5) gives 35.4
